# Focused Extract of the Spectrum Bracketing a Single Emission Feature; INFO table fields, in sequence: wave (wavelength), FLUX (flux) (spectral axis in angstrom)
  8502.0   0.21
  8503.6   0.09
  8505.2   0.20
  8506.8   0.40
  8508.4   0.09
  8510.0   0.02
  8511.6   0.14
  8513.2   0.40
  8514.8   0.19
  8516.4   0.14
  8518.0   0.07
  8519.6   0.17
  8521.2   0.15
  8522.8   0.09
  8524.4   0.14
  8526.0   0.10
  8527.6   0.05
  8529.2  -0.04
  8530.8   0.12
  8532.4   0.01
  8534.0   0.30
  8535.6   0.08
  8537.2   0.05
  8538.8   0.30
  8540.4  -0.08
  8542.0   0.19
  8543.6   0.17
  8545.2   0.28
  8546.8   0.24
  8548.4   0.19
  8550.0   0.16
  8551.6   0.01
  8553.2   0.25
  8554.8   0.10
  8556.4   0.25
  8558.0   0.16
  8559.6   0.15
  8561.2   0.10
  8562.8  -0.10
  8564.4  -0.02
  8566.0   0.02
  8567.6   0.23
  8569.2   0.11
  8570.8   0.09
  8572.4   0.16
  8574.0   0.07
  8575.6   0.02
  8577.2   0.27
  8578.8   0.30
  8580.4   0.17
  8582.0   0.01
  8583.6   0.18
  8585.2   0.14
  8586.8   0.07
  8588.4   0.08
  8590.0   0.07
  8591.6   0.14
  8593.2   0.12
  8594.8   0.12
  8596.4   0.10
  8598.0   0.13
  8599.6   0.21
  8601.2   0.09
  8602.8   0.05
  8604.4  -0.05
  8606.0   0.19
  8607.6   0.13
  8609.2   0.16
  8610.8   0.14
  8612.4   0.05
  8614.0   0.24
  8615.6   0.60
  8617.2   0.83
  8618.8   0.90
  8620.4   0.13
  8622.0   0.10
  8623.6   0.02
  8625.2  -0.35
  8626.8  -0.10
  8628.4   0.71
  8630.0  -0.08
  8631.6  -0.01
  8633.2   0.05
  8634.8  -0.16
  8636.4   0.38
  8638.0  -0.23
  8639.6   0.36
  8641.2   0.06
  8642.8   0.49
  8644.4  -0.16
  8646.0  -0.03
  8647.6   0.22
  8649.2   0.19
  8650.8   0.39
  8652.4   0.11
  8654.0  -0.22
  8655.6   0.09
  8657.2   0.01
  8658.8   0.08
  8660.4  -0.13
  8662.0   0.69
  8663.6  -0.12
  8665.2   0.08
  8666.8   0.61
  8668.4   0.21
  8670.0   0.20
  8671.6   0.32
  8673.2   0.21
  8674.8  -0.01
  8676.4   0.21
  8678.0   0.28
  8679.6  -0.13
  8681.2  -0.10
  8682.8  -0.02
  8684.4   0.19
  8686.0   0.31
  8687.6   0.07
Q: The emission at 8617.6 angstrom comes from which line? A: Hgamma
